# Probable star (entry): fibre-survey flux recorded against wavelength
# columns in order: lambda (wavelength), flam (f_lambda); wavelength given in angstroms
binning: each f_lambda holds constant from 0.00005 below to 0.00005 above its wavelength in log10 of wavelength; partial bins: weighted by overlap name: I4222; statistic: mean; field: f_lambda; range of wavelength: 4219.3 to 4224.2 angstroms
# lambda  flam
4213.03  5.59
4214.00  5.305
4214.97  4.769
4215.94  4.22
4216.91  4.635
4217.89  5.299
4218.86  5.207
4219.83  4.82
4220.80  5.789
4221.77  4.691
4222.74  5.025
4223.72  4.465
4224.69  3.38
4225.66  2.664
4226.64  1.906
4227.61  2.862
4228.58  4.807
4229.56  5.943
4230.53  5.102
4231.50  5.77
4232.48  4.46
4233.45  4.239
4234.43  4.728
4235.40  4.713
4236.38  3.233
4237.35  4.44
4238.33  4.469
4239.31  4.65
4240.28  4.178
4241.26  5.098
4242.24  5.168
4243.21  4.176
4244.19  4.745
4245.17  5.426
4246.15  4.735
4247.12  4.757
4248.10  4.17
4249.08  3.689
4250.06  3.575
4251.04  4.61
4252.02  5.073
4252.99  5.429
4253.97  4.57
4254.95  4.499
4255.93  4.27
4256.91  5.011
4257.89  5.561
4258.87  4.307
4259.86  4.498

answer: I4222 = 4.96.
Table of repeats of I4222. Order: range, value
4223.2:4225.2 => 3.92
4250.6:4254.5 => 4.93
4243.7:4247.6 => 4.92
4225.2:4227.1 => 2.28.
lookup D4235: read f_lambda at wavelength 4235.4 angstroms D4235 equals 4.713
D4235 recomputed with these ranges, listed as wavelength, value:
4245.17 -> 5.426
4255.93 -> 4.27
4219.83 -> 4.82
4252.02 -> 5.073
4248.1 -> 4.17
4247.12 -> 4.757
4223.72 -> 4.465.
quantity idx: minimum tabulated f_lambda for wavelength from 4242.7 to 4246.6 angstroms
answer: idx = 4.176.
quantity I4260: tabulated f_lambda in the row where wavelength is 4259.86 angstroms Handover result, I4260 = 4.498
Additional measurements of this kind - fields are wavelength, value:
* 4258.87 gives 4.307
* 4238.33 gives 4.469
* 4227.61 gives 2.862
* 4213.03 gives 5.59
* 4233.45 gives 4.239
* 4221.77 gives 4.691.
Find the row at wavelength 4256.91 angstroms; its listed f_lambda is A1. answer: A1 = 5.011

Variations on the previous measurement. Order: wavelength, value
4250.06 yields 3.575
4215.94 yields 4.22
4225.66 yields 2.664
